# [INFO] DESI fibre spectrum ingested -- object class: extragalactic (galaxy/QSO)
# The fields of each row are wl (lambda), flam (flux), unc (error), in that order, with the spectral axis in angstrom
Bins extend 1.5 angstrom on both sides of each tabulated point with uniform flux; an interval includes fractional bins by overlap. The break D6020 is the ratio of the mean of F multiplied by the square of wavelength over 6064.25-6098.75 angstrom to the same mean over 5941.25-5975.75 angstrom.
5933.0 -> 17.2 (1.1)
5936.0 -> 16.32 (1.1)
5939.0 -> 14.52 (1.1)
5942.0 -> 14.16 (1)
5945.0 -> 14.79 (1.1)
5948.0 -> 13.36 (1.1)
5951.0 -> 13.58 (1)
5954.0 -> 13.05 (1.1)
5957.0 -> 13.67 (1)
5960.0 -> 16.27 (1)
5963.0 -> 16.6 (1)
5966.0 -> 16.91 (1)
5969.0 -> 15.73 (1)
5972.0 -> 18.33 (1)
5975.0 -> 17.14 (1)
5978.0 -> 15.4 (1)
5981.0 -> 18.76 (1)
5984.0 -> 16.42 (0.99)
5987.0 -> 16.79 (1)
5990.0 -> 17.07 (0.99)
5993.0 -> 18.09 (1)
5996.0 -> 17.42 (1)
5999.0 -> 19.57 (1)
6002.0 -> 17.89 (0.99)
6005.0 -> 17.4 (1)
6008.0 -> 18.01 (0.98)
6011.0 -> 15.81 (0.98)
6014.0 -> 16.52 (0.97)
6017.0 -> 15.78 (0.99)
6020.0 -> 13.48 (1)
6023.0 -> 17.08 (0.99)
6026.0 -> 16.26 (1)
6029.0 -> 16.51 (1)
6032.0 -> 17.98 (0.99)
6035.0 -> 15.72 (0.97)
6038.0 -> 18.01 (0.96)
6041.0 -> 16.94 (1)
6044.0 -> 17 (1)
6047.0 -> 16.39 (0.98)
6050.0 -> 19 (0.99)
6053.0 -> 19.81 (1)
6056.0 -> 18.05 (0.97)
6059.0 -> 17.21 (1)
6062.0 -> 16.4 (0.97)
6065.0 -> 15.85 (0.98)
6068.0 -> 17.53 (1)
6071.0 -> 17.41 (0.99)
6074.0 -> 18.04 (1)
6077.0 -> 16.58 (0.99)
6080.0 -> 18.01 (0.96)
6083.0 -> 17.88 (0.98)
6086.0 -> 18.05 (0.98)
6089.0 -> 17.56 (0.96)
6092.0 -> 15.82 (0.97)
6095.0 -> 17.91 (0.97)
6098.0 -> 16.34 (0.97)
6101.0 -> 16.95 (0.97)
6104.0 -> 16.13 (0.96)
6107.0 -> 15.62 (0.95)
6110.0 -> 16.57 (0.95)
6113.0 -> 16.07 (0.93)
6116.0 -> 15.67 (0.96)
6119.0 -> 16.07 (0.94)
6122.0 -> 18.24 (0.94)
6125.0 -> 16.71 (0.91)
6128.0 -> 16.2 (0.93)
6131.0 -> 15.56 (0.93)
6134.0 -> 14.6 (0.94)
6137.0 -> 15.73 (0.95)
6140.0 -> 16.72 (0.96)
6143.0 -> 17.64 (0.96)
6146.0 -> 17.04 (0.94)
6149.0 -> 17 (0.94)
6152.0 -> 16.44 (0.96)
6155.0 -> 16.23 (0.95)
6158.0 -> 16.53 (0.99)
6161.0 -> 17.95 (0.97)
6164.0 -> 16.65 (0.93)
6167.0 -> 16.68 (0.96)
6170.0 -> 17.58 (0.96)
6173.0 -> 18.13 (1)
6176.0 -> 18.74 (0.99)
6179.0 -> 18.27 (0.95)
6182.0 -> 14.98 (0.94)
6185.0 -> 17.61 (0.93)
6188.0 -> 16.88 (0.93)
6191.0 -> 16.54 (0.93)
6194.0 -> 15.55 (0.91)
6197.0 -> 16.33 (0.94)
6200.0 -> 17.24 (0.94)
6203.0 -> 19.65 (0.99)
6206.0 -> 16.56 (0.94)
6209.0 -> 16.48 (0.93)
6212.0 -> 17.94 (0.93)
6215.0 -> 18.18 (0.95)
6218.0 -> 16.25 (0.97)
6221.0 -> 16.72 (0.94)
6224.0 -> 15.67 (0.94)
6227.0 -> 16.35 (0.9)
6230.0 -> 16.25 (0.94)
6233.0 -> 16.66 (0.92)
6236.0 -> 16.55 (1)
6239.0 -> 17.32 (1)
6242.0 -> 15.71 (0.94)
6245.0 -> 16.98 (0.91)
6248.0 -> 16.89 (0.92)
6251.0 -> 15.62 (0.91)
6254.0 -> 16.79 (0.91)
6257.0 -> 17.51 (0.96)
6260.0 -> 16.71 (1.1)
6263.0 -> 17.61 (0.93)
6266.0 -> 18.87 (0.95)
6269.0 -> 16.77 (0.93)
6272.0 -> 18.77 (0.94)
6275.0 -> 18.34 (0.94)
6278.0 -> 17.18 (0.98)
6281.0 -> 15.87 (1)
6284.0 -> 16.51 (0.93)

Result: 1.18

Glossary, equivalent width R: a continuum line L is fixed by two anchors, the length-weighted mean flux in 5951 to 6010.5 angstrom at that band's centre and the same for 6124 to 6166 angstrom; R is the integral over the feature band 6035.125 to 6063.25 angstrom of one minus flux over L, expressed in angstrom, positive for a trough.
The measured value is -1.5 angstrom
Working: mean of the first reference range 16.8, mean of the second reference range 16.5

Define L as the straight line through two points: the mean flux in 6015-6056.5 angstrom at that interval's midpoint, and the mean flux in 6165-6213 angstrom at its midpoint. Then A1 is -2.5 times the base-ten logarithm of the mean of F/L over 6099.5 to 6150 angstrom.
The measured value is 0.05 mag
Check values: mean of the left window 17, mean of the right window 17.2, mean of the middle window 16.4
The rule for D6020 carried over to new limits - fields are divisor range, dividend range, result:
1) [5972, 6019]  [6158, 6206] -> 1.06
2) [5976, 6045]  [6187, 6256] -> 1.06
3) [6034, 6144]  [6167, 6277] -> 1.05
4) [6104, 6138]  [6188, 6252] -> 1.07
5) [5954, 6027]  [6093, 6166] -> 1.04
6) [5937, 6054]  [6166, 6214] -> 1.11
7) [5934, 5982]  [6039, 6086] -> 1.17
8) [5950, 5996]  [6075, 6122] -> 1.07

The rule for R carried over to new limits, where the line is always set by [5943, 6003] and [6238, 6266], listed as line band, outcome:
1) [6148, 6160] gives 0.1 angstrom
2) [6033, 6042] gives -0.3 angstrom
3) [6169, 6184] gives -0.7 angstrom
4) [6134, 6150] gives 0.1 angstrom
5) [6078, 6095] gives -1.0 angstrom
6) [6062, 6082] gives -0.8 angstrom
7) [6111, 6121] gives 0.3 angstrom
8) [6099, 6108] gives 0.2 angstrom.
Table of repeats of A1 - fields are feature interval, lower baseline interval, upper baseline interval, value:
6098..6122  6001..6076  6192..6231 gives 0.04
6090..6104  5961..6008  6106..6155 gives -0.01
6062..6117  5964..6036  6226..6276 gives 0.01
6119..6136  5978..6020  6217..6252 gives 0.03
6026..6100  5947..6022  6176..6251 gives -0.05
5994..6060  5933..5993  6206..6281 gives -0.07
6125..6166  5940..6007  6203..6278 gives 0.02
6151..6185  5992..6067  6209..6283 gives -0.01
